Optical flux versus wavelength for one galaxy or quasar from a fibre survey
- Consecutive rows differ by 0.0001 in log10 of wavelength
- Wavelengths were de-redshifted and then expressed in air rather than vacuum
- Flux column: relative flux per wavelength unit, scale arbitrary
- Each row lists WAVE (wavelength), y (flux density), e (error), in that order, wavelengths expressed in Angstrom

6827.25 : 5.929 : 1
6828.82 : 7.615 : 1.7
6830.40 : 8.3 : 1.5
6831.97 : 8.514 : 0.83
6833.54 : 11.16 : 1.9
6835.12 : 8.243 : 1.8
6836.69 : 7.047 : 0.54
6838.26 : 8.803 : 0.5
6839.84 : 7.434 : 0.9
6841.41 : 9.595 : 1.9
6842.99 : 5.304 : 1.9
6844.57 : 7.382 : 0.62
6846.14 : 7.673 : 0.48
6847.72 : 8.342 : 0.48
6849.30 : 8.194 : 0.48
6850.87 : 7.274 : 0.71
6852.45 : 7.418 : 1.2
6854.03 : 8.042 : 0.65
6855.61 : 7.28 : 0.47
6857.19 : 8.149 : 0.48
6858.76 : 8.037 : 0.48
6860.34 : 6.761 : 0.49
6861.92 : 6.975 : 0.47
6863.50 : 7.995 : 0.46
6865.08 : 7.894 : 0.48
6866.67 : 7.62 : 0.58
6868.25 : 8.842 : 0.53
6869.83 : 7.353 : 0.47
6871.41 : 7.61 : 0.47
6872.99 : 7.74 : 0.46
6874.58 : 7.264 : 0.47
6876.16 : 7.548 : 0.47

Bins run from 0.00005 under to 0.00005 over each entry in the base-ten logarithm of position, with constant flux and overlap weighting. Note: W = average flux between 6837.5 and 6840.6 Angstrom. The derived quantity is 8.1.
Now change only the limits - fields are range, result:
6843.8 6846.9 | 7.54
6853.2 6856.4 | 7.65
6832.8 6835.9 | 9.66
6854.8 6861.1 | 7.57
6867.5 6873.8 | 7.88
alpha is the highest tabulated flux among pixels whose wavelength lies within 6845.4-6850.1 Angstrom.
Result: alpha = 8.342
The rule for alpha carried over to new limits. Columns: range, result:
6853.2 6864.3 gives 8.149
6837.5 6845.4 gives 9.595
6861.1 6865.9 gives 7.995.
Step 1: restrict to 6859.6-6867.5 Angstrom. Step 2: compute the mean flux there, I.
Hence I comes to 7.45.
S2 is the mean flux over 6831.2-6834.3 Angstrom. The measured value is 9.84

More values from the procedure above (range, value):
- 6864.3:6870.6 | 7.92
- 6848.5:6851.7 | 7.74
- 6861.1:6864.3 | 7.48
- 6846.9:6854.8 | 7.85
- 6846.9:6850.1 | 8.26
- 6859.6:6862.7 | 6.87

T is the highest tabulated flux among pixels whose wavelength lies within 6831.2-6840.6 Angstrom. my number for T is 11.16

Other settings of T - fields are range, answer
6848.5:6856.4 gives 8.194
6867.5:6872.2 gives 8.842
